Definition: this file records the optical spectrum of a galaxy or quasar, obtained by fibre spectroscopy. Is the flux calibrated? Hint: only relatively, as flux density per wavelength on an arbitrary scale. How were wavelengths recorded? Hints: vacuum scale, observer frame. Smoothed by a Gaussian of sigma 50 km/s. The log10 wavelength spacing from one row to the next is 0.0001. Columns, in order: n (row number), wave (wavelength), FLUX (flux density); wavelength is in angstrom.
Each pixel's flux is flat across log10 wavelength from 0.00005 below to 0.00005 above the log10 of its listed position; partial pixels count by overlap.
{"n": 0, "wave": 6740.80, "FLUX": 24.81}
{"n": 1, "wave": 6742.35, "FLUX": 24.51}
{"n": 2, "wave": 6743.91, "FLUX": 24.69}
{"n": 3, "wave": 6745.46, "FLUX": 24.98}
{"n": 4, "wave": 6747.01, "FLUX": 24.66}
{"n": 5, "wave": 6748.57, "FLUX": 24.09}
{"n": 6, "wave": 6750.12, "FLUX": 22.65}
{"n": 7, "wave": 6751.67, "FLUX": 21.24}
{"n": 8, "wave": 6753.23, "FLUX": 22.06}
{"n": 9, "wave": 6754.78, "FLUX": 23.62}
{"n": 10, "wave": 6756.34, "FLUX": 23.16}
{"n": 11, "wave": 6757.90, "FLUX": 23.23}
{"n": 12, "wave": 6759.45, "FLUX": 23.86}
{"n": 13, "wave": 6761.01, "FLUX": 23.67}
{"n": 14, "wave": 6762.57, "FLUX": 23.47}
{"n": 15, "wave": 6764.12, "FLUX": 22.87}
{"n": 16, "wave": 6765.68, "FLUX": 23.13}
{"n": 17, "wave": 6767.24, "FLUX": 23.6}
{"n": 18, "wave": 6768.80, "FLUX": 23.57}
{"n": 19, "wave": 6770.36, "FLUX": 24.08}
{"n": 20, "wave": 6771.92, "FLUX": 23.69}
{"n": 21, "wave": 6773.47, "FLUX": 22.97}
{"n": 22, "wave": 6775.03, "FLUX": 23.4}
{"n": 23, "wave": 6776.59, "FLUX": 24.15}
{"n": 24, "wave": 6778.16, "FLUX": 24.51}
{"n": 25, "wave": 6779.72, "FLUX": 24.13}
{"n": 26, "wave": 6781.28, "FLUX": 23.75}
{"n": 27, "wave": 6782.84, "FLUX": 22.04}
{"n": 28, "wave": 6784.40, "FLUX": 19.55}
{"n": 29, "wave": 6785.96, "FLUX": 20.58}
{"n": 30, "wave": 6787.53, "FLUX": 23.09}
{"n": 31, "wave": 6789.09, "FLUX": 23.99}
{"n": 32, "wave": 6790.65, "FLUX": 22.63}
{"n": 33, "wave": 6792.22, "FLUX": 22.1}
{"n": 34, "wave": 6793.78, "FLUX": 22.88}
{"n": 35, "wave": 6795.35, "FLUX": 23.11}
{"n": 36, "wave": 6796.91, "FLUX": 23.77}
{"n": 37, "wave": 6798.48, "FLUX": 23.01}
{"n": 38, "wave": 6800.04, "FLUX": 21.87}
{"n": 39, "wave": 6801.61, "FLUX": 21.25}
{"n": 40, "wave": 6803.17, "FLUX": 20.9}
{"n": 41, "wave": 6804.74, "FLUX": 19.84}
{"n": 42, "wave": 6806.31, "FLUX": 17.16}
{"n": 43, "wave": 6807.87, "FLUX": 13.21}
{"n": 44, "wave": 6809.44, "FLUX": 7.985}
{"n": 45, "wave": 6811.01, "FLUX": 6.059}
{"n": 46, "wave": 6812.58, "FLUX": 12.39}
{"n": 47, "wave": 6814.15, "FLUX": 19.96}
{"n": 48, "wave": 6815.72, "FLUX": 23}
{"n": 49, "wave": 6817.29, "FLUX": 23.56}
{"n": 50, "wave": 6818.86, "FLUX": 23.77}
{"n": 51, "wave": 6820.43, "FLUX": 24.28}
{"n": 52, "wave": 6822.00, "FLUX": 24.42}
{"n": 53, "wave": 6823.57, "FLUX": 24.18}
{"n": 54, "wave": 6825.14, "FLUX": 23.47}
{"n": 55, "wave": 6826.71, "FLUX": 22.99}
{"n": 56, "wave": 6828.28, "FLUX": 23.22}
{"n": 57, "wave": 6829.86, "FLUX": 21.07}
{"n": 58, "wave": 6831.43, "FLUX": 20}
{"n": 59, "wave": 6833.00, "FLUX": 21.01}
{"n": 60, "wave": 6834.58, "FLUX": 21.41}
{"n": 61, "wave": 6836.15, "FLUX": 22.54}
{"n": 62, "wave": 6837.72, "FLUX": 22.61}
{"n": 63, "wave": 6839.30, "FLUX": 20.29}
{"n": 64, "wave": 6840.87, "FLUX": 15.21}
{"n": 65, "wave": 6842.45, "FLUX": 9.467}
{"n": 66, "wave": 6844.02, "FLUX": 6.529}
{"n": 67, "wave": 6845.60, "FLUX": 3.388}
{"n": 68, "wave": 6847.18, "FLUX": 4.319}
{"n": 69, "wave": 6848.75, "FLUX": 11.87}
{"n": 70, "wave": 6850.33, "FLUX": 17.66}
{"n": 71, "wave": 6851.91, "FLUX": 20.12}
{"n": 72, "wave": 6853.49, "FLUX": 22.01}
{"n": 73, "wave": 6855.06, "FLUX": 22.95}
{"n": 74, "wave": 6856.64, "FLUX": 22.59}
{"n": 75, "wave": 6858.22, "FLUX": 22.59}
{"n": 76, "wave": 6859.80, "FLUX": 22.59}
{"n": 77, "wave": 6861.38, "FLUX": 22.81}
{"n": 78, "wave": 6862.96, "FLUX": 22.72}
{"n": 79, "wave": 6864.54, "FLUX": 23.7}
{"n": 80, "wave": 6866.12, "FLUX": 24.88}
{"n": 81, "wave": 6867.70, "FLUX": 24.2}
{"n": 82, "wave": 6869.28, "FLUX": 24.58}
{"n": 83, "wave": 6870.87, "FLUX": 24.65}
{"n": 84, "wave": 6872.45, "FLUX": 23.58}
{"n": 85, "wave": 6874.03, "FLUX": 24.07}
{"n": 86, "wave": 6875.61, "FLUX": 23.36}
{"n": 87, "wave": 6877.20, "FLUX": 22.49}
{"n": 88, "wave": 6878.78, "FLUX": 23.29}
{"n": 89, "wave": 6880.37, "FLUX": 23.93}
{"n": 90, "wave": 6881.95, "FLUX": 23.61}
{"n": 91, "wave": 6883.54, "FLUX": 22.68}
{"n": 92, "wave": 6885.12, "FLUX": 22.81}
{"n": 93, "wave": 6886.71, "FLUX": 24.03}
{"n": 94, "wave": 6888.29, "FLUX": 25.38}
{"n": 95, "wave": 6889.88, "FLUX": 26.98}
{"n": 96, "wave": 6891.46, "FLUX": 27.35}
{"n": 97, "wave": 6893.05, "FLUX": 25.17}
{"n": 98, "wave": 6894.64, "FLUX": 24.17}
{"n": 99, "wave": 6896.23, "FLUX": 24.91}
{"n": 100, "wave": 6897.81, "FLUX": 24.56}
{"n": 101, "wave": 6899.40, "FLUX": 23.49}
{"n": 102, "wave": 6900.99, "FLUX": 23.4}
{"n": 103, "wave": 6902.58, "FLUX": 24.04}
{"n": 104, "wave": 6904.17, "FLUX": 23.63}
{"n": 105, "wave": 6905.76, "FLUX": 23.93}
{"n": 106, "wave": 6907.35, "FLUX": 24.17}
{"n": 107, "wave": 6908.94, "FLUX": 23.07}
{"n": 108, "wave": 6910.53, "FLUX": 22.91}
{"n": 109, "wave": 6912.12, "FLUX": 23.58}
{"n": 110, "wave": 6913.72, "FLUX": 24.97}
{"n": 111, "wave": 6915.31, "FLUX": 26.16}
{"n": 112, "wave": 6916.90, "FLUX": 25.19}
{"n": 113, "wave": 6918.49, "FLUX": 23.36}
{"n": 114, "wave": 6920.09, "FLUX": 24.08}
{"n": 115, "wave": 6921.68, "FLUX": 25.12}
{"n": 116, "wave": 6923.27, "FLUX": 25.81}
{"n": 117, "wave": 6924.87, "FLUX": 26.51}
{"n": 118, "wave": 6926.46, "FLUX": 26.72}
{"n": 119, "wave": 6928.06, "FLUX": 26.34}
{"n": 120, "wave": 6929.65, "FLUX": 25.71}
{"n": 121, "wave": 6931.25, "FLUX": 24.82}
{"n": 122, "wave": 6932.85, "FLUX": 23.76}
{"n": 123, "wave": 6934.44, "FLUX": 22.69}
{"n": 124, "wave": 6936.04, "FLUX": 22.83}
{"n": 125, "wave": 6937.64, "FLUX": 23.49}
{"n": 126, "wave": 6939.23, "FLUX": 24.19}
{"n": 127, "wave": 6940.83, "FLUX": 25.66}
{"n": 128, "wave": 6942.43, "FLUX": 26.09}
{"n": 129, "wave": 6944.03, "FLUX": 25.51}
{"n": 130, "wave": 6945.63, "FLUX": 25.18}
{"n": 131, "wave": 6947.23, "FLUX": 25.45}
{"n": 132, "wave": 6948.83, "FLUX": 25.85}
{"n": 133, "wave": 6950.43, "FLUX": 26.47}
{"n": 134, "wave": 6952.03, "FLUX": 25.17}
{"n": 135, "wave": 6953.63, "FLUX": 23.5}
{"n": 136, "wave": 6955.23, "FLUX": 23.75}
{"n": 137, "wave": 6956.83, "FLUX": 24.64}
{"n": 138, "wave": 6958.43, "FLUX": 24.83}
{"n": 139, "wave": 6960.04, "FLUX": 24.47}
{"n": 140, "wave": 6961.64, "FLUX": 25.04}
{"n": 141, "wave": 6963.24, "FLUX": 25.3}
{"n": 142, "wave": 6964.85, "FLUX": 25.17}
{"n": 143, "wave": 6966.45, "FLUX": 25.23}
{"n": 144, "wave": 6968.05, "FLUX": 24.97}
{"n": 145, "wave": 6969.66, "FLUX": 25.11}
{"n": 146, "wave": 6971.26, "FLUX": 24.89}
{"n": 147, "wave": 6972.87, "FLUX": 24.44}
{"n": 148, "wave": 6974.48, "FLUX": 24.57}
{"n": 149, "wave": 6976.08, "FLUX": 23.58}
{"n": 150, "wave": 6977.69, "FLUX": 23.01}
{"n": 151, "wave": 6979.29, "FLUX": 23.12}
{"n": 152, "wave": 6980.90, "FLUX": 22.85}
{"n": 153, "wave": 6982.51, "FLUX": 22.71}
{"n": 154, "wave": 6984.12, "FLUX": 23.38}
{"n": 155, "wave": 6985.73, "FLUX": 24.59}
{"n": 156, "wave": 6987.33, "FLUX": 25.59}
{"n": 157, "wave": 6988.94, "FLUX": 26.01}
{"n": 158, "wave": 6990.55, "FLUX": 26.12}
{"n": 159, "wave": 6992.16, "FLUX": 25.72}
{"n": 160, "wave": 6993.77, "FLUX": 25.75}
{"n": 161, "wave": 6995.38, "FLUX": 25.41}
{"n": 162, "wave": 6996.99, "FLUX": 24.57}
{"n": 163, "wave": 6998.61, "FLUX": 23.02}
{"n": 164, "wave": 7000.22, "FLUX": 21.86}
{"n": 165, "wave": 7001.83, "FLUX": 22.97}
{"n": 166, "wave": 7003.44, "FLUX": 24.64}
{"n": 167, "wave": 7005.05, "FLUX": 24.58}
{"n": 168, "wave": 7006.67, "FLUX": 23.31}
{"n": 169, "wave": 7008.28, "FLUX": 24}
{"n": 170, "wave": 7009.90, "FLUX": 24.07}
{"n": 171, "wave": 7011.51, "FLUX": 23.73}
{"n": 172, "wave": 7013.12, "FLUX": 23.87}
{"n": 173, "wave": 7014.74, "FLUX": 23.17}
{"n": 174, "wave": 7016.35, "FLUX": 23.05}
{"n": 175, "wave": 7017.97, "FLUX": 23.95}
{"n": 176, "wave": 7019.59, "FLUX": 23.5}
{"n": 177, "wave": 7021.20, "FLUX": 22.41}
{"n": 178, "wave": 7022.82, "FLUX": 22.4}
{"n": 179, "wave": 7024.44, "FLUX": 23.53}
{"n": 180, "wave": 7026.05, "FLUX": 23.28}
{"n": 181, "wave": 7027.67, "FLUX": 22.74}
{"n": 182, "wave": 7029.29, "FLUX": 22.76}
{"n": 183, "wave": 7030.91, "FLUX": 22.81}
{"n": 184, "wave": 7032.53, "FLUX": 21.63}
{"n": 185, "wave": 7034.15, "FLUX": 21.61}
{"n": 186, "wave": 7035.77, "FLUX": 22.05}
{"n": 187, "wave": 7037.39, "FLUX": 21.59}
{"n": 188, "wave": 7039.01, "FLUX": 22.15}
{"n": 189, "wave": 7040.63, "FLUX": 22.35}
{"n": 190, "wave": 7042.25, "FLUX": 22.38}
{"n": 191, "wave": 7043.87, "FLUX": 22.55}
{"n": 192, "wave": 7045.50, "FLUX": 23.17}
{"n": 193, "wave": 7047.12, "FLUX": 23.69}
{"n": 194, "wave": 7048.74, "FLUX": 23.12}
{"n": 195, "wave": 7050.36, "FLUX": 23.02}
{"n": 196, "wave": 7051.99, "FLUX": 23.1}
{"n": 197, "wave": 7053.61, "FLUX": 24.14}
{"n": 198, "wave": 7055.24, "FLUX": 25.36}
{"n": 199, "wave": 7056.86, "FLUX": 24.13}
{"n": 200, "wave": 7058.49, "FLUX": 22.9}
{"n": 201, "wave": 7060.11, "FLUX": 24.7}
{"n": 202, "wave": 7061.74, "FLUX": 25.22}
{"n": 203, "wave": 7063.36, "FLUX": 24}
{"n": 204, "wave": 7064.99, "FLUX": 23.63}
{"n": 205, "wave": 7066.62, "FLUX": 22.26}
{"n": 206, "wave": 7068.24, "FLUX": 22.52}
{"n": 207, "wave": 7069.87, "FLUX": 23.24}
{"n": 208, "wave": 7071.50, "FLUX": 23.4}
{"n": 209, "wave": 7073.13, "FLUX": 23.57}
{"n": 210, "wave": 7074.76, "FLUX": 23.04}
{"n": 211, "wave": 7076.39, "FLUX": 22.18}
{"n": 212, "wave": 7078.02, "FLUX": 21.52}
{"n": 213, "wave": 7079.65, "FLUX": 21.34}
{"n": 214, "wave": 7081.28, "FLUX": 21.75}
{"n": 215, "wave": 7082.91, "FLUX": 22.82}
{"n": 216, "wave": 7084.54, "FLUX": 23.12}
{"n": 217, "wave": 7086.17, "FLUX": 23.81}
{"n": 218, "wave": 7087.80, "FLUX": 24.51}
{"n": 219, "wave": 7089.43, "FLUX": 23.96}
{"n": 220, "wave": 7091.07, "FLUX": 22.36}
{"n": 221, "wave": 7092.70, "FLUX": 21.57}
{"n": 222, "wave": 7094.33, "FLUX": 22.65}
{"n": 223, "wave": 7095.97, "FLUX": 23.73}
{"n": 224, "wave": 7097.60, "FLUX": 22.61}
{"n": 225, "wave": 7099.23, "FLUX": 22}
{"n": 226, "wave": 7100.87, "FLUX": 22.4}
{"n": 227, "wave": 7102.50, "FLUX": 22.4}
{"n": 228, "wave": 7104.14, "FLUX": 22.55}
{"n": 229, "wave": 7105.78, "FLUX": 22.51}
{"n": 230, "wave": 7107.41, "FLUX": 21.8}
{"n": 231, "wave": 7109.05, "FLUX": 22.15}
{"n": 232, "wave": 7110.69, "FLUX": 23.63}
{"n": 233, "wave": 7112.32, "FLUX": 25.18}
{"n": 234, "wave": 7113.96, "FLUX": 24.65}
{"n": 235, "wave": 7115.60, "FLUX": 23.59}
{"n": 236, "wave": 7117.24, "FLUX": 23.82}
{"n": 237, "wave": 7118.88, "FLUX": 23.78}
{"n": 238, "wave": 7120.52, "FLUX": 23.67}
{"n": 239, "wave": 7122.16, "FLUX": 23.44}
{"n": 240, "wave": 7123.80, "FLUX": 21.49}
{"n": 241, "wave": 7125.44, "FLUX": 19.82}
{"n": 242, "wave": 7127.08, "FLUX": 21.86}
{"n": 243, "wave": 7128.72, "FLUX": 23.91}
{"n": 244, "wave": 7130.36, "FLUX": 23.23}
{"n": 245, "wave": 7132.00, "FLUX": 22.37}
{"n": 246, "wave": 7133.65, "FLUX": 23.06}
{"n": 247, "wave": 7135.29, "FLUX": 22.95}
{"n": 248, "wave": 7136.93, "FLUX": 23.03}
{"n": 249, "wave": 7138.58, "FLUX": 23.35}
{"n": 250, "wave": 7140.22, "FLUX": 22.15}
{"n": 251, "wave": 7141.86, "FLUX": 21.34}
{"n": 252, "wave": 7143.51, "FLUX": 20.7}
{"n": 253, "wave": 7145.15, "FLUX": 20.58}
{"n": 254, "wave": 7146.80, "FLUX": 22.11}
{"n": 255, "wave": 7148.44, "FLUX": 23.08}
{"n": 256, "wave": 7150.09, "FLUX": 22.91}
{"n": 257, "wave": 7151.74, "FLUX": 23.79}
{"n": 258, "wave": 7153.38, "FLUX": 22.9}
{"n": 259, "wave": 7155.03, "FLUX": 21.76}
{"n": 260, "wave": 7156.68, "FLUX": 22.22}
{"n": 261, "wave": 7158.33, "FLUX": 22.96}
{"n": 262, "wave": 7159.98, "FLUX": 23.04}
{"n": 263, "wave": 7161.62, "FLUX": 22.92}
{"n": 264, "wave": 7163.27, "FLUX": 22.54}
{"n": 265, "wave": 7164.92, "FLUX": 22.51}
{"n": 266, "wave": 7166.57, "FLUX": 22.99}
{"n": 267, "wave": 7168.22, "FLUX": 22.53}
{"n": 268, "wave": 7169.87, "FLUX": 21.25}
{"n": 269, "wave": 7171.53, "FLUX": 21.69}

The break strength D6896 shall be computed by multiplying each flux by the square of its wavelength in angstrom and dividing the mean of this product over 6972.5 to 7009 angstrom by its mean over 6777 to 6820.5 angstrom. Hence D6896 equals 1.25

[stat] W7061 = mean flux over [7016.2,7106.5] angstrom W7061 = 22.9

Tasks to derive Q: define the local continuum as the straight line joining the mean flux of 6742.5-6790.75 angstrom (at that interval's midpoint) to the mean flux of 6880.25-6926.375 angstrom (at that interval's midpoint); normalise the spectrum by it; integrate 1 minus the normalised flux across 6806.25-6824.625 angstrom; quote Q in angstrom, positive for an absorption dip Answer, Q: 4.1 angstrom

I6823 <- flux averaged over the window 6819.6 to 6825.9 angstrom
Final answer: 24.1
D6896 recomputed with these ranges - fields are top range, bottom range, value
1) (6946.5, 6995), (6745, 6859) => 1.26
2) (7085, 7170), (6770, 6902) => 1.16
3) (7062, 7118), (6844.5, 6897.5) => 1.11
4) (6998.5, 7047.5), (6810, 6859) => 1.30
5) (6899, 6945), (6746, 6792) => 1.11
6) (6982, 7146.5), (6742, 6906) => 1.14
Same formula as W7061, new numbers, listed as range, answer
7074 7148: 22.7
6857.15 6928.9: 24.3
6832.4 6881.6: 20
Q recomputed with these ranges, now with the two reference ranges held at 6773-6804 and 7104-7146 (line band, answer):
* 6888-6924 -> -3.0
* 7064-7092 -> -0.2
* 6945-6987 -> -3.4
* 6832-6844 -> 2.4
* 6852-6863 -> 0.1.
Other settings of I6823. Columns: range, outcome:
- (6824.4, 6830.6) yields 22.7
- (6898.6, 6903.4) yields 23.6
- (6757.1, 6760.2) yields 23.6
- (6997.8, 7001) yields 22.4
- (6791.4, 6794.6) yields 22.4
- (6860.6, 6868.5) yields 23.7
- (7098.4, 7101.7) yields 22.2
